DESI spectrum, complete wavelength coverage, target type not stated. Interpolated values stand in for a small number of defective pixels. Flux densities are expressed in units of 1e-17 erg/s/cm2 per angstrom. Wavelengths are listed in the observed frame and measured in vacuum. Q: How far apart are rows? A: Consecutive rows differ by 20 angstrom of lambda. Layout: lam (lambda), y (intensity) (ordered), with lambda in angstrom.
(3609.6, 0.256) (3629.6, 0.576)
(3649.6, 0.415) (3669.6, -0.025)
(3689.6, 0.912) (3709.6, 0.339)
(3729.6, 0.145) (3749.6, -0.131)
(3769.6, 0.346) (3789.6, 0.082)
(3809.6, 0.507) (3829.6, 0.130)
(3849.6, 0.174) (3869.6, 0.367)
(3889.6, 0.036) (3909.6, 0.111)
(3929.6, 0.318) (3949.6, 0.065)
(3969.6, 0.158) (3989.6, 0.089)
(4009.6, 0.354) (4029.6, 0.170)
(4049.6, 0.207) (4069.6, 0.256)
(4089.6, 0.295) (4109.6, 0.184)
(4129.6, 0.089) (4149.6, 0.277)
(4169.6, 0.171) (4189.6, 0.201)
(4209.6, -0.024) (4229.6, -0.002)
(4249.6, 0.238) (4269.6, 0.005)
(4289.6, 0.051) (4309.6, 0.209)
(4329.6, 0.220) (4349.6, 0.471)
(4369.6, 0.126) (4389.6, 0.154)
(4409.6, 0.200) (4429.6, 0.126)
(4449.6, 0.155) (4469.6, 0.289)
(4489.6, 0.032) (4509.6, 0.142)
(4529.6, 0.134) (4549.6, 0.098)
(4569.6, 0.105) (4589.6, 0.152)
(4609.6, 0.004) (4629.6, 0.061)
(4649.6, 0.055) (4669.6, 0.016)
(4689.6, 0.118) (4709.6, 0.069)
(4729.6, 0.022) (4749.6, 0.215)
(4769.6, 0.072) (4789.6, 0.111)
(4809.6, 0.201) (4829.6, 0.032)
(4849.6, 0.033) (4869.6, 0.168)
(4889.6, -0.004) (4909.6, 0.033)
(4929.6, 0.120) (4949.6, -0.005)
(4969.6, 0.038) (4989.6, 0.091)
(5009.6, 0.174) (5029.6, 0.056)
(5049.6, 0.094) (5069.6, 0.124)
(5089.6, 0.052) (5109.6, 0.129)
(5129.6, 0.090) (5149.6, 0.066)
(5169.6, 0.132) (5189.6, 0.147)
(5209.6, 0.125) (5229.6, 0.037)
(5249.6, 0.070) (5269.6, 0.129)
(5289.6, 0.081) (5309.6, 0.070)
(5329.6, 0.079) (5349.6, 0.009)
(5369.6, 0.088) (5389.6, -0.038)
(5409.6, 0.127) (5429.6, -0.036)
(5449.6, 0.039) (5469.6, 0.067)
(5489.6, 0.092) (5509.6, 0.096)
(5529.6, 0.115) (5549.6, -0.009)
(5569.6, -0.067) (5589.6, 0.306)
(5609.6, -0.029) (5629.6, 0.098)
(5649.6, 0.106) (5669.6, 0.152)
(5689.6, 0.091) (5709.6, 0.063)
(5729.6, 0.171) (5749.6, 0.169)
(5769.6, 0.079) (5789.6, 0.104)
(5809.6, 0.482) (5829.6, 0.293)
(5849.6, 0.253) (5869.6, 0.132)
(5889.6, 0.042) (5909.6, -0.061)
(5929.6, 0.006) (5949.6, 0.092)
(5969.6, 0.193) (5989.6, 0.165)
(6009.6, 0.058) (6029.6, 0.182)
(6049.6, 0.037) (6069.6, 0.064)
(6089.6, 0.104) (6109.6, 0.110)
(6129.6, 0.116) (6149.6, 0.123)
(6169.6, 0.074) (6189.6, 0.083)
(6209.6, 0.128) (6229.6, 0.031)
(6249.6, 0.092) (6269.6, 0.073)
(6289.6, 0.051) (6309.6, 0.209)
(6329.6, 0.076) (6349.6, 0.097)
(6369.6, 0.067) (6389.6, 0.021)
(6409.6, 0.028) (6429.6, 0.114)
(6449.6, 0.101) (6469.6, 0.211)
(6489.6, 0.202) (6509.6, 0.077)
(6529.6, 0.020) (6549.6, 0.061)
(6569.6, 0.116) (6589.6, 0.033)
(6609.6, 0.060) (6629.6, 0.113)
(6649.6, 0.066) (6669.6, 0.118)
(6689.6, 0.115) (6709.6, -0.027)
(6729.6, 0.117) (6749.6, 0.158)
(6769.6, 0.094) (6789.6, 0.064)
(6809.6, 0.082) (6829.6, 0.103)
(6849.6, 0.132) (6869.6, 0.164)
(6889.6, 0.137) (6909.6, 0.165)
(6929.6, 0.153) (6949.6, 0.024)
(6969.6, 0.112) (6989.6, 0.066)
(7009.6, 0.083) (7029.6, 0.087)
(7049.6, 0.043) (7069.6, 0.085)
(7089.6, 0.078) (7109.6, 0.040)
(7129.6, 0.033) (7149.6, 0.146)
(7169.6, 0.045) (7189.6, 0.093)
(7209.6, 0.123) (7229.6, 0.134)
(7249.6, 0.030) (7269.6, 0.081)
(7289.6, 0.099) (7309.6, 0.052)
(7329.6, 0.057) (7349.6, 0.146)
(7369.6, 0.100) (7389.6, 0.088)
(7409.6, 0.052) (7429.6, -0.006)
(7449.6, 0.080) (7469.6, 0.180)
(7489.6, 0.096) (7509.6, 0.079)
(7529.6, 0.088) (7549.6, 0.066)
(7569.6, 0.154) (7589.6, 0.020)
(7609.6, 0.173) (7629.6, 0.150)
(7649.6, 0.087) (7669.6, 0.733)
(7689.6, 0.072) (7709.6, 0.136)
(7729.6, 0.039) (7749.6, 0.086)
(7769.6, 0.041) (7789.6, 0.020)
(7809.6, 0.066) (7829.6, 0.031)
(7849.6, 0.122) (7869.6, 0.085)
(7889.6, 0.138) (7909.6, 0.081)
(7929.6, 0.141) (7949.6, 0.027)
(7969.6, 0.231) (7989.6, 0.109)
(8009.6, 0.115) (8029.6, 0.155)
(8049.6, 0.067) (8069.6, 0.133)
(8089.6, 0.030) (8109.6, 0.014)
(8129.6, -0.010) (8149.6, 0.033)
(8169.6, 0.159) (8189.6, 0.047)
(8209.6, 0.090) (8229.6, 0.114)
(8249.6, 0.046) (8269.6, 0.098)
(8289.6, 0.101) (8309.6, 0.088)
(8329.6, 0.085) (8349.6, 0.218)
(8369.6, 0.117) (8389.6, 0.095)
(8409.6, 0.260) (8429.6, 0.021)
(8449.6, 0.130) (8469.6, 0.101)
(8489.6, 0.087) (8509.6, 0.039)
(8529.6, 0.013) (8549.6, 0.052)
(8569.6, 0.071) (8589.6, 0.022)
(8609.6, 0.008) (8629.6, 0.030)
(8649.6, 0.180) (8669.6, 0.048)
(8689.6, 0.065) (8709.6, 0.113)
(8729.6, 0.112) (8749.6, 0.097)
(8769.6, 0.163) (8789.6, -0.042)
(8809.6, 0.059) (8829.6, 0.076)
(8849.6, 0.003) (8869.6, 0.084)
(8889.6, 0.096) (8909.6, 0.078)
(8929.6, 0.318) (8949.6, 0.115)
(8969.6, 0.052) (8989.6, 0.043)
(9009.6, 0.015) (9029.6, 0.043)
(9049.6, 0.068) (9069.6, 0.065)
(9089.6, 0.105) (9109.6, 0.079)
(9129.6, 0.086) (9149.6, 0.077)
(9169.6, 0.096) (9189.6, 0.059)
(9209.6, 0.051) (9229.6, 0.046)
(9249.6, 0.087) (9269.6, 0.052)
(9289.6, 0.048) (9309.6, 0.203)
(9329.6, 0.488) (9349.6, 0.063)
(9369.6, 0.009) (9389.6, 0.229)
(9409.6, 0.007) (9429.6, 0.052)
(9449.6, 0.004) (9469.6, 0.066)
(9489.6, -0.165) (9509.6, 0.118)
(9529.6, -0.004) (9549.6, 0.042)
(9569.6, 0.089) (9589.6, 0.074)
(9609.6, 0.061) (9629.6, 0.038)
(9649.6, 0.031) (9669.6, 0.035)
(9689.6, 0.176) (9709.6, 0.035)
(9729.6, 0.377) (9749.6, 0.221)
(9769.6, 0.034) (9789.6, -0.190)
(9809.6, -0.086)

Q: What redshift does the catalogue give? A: 1.06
